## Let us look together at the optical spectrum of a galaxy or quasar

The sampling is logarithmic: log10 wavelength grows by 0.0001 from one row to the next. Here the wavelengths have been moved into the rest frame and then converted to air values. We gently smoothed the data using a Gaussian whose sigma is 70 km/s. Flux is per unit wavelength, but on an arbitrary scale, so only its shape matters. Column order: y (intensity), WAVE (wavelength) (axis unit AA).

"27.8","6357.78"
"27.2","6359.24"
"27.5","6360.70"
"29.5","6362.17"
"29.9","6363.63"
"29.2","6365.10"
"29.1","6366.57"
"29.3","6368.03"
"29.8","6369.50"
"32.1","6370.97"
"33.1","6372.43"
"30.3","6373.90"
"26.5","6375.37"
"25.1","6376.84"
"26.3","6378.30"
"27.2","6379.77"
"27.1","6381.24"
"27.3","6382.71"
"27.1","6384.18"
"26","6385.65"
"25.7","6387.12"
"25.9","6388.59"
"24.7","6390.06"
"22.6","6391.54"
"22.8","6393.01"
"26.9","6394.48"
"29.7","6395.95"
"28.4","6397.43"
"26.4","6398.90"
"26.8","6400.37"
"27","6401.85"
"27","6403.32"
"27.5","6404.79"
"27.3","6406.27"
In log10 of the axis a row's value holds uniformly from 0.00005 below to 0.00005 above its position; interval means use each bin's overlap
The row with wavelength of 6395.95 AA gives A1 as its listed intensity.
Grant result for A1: 29.7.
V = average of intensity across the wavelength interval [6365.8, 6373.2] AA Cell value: 30.7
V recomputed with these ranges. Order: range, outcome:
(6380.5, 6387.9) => 26.6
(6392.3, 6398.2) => 27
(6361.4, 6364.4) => 29.6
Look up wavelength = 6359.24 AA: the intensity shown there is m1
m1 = 27.2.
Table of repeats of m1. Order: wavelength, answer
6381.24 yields 27.1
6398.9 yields 26.4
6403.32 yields 27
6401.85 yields 27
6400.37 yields 26.8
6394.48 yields 26.9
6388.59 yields 25.9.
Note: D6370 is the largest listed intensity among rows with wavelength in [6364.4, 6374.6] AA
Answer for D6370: 33.1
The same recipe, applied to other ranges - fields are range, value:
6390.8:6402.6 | 29.7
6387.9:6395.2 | 26.9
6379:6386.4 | 27.3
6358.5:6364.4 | 29.9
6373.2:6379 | 30.3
